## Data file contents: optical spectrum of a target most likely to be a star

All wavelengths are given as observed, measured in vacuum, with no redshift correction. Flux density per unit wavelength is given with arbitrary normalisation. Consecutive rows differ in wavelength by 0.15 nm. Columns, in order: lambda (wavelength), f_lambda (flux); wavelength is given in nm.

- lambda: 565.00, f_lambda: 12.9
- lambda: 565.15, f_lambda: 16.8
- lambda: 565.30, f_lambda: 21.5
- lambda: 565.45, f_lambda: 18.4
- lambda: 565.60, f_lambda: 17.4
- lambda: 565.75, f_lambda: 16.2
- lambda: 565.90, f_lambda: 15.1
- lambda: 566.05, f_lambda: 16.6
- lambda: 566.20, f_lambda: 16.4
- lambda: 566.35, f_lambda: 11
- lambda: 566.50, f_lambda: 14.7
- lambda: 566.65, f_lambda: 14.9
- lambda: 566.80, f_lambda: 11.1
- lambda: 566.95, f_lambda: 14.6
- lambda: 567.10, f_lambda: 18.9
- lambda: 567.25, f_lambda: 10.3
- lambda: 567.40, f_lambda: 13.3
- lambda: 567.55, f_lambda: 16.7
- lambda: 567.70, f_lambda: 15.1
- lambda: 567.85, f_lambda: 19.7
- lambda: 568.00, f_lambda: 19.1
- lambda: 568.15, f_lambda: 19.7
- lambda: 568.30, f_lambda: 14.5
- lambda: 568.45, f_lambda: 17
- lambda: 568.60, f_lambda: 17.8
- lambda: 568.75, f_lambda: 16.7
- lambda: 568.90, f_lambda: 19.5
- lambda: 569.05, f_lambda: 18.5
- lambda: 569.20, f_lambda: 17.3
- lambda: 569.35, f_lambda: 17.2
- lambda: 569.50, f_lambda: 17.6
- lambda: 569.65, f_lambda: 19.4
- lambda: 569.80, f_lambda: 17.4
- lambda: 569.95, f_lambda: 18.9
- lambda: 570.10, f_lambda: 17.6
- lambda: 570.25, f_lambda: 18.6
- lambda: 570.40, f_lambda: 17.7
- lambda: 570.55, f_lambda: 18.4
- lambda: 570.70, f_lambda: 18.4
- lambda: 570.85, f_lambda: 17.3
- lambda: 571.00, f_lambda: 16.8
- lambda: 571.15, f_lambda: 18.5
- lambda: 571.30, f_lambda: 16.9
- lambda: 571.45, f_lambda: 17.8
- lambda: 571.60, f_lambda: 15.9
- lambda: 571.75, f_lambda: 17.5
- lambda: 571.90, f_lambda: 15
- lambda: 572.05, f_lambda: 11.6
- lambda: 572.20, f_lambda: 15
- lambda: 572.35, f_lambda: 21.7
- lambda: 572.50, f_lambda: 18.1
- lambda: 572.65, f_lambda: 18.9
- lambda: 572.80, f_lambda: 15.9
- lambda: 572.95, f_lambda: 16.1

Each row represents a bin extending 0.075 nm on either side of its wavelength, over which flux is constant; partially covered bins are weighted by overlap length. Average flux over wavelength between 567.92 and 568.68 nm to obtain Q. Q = 17.6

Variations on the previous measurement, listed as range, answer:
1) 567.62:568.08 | 18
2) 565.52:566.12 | 16.3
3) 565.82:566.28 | 16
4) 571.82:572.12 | 13.4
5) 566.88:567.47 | 14.3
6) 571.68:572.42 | 16.1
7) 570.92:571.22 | 17.6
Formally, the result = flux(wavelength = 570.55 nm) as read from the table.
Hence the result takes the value 18.4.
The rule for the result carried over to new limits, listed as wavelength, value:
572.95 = 16.1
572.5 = 18.1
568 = 19.1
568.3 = 14.5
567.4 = 13.3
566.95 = 14.6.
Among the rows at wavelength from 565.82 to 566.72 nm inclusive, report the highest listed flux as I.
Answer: 16.6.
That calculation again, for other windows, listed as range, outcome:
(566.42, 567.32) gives 18.9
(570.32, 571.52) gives 18.5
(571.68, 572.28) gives 17.5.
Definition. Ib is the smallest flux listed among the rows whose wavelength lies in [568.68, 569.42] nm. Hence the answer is 16.7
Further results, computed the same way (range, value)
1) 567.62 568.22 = 15.1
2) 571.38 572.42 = 11.6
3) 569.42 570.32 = 17.4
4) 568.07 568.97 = 14.5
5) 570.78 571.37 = 16.8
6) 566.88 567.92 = 10.3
